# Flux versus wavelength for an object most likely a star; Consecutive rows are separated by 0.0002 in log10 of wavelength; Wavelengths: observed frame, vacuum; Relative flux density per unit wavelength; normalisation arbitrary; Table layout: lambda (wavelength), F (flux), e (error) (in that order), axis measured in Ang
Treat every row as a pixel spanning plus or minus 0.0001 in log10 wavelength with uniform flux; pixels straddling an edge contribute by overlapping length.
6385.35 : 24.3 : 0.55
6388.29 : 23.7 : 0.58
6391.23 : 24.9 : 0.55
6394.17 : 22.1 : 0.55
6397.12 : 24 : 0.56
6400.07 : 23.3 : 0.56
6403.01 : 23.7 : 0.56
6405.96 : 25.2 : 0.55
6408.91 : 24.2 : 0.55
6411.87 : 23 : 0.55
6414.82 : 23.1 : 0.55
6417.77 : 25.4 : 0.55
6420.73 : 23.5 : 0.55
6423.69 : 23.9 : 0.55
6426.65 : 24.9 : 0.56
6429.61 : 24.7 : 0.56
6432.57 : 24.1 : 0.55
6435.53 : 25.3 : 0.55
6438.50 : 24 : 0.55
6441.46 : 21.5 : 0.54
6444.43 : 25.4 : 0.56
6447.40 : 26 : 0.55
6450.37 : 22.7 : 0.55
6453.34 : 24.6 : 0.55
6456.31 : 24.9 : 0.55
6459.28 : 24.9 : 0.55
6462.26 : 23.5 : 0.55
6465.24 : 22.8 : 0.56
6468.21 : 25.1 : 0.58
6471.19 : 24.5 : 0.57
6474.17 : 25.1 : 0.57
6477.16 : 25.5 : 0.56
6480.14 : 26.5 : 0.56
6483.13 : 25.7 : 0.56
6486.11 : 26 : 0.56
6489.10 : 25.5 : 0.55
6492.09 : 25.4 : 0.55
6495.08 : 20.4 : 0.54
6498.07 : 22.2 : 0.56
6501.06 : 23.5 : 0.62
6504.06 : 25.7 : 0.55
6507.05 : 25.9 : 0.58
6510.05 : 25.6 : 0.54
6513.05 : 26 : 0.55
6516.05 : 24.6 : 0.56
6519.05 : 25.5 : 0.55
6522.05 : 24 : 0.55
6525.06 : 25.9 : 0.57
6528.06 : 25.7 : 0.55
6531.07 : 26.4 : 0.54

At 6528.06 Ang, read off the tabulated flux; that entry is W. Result 25.7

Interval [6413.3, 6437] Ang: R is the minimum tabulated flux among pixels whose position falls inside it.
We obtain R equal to 23.1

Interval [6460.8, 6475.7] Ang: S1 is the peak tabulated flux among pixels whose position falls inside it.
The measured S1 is 25.1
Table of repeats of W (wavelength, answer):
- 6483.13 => 25.7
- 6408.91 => 24.2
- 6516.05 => 24.6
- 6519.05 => 25.5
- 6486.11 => 26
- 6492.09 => 25.4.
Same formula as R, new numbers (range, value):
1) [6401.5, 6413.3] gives 23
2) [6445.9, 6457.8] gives 22.7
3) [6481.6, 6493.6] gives 25.4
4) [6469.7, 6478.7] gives 24.5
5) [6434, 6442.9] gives 21.5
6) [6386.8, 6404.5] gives 22.1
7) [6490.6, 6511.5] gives 20.4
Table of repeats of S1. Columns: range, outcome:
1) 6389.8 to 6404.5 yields 24.9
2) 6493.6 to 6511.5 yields 25.9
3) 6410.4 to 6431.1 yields 25.4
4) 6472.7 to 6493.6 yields 26.5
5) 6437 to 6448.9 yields 26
